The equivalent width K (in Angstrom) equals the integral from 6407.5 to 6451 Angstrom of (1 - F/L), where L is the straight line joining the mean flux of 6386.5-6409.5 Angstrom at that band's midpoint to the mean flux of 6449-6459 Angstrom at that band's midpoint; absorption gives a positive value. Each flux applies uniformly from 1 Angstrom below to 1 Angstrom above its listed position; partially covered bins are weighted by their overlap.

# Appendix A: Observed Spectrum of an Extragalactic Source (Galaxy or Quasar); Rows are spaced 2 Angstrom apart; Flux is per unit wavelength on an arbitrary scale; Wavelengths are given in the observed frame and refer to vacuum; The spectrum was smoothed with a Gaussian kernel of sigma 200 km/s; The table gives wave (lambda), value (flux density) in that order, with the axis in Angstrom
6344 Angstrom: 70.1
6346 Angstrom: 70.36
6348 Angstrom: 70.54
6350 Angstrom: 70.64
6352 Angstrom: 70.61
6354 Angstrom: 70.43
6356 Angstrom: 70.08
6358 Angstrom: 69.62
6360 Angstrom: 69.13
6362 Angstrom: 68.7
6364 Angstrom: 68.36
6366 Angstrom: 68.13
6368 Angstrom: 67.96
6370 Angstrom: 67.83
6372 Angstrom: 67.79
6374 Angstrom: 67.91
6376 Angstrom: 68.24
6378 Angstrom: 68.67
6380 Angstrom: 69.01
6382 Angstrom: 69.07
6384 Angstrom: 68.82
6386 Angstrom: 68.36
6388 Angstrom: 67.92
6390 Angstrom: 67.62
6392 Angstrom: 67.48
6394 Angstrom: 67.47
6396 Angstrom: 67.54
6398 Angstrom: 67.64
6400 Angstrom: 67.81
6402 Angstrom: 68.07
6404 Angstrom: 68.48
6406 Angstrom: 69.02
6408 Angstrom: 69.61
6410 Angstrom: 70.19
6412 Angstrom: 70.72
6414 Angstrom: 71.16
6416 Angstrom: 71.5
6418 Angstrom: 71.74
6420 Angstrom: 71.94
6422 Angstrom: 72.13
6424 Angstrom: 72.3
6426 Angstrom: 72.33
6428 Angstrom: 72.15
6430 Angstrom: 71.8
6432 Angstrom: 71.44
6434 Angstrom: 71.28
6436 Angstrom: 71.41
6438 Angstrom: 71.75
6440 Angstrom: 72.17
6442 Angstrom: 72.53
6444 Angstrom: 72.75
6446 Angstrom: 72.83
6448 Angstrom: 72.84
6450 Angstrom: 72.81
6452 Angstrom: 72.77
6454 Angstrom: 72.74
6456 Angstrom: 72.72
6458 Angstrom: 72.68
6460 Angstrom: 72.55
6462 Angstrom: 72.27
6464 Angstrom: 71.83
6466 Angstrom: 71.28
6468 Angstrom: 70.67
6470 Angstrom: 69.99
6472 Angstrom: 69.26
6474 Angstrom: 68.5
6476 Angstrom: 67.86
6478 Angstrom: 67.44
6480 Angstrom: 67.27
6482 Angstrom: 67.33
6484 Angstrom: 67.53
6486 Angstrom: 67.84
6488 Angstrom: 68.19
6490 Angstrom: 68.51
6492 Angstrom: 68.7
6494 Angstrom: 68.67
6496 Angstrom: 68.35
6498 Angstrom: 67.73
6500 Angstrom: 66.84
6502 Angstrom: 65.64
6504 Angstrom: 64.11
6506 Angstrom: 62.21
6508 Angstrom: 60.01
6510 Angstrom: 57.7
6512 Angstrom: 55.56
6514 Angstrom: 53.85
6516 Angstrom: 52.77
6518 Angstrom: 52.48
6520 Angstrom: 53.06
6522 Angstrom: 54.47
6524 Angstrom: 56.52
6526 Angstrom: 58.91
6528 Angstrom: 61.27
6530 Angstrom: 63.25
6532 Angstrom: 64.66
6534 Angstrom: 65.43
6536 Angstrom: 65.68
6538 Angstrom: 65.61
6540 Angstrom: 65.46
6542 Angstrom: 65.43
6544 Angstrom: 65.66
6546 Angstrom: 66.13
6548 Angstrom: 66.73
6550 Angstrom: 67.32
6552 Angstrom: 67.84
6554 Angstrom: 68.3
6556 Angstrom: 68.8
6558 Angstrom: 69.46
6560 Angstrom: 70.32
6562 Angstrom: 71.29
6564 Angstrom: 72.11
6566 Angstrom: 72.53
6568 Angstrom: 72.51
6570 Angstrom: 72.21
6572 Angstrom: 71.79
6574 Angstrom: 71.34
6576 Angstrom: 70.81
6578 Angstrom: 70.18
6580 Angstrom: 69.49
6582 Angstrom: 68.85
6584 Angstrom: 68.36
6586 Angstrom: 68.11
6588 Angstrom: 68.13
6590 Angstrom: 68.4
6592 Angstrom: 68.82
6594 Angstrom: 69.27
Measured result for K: -0.7 Angstrom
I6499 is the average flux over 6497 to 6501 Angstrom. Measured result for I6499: 67.3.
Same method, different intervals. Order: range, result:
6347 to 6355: 70.6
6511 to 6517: 54.1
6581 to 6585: 68.6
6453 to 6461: 72.7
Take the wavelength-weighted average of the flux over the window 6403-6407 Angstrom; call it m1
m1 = 68.8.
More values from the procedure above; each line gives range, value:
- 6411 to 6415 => 70.9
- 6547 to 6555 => 67.5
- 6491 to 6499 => 68.4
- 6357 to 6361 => 69.4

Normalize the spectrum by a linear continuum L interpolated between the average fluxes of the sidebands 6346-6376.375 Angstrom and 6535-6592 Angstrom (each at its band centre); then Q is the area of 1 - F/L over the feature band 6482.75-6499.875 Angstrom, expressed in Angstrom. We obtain 0.2 Angstrom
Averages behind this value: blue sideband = 69.1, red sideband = 68.9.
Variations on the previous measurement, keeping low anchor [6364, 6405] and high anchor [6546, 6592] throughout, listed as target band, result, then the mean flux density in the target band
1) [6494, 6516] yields 2.2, 62.1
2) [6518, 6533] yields 2.3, 58.5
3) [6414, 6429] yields -0.8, 72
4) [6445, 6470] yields -1.3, 72.2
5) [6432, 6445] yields -0.6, 71.9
